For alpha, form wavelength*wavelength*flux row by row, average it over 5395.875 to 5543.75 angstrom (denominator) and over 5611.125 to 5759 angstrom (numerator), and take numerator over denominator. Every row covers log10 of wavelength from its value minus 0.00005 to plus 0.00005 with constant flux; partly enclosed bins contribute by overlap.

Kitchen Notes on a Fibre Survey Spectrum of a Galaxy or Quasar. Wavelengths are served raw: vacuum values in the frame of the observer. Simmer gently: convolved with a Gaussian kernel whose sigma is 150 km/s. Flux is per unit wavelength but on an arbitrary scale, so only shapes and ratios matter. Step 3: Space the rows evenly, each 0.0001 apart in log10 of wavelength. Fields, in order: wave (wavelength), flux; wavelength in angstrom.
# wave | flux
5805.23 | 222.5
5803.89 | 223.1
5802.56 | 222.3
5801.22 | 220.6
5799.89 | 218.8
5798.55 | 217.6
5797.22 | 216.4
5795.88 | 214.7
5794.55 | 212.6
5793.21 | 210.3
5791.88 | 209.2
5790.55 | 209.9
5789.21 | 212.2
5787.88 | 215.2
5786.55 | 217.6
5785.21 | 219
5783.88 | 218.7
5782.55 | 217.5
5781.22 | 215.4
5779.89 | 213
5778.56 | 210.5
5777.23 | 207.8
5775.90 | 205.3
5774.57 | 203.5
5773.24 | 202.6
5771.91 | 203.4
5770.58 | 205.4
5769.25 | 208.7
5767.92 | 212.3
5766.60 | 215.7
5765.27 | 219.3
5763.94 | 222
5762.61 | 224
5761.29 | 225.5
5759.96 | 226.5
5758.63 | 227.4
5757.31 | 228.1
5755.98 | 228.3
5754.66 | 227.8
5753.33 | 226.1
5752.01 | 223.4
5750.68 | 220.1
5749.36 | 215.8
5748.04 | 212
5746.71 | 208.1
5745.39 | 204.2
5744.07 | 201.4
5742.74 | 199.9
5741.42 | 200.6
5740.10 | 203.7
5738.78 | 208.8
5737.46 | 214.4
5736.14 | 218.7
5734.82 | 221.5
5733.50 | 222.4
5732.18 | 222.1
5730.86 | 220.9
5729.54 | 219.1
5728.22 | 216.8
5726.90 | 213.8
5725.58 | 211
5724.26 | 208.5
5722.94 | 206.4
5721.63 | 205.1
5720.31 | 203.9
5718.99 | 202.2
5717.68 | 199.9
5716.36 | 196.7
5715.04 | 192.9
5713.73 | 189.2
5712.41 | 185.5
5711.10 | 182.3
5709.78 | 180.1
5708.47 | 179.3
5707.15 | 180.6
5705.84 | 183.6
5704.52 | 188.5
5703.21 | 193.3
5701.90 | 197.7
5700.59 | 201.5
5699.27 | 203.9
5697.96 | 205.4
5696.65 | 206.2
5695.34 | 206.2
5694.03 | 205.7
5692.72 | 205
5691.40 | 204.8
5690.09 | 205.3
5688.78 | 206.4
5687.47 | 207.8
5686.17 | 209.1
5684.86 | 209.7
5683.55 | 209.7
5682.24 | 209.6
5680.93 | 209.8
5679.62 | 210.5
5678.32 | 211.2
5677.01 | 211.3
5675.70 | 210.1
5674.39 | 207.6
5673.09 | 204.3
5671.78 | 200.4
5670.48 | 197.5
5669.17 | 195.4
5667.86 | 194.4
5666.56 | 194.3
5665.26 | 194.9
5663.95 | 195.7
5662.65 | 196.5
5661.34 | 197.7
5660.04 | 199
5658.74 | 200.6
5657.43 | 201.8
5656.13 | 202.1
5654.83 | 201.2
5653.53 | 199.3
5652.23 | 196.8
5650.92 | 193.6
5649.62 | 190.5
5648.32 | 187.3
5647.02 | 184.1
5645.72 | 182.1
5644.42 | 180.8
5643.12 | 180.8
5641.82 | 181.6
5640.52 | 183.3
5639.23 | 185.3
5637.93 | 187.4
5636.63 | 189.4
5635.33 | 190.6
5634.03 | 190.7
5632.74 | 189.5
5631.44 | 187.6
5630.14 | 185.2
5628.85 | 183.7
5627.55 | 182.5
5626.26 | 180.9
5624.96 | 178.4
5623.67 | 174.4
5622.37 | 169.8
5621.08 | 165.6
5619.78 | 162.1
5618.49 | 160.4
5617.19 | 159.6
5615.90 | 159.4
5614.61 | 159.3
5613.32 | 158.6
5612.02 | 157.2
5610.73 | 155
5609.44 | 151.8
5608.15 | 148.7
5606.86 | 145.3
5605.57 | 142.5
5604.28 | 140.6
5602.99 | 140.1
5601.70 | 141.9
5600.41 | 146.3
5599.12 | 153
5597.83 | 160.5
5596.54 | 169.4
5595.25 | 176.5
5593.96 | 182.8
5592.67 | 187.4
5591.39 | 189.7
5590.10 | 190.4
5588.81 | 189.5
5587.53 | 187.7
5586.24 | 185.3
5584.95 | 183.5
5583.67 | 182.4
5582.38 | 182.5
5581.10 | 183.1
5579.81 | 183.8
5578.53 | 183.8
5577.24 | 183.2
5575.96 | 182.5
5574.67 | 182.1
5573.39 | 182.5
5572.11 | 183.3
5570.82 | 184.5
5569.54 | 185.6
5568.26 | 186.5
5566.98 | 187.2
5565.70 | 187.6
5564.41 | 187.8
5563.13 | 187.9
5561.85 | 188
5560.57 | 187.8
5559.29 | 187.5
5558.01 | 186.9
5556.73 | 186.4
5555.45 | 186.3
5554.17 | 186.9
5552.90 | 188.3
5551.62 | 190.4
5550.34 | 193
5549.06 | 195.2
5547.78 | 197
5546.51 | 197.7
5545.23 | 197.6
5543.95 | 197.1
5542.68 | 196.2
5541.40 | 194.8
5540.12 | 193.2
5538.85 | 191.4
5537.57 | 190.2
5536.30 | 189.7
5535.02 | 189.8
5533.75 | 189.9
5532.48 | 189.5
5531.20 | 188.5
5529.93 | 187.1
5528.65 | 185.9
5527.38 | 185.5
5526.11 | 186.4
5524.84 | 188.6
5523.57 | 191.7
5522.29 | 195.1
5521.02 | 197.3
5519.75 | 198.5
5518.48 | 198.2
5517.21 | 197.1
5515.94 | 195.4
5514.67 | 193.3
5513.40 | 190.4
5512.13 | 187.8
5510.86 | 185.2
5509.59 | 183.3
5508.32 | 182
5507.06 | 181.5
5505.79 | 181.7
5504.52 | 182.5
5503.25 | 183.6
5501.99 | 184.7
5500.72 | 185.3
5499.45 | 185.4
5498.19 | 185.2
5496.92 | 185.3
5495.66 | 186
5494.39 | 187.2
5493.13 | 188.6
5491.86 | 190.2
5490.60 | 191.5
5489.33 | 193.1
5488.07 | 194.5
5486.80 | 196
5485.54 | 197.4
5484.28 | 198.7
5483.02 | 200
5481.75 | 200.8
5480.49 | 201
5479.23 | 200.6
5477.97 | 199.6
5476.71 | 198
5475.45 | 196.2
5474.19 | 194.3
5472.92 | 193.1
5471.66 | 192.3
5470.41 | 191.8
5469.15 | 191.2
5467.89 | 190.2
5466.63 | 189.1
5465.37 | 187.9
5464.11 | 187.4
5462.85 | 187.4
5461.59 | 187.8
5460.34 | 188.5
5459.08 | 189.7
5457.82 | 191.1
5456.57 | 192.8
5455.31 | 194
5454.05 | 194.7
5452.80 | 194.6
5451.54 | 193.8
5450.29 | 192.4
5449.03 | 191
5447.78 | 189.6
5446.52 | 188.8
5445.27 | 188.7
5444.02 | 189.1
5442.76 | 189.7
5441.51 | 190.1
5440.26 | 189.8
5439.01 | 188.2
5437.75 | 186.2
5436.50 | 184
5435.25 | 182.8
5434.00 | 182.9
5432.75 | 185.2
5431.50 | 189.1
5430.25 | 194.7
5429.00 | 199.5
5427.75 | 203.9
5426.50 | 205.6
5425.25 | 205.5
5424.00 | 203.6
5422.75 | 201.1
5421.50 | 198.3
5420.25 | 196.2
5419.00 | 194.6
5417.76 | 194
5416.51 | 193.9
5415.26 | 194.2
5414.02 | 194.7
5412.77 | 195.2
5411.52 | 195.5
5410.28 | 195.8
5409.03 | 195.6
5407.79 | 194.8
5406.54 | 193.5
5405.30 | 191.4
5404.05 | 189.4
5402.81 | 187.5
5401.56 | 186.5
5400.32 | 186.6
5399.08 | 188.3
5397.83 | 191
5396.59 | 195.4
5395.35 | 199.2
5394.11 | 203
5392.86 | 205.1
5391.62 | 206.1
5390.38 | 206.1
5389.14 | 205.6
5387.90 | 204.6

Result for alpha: 1.12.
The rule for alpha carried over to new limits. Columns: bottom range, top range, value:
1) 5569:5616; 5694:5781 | 1.29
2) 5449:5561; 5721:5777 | 1.22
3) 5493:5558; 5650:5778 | 1.16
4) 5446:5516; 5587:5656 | 0.96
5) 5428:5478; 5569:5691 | 1.03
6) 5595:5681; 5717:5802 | 1.23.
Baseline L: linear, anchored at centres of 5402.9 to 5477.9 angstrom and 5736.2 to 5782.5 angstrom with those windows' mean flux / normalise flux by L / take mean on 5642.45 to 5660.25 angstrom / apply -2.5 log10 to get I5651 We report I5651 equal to 0.077 mag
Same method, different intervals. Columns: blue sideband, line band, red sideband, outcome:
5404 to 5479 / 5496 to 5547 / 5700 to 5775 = 0.04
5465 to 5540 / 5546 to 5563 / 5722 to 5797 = 0.03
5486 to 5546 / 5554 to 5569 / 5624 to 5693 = 0.03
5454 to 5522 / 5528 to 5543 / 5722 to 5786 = 0.03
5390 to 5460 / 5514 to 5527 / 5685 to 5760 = 0.02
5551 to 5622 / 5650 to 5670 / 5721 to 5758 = -0.02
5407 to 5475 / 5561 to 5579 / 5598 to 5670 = -0.02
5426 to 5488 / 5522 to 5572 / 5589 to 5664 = -0.03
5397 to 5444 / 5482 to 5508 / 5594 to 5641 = -0.03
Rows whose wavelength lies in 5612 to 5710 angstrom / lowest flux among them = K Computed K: 157.2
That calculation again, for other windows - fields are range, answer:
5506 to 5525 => 181.5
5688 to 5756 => 179.3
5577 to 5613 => 140.1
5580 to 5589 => 182.4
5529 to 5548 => 187.1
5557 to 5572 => 184.5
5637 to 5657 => 180.8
